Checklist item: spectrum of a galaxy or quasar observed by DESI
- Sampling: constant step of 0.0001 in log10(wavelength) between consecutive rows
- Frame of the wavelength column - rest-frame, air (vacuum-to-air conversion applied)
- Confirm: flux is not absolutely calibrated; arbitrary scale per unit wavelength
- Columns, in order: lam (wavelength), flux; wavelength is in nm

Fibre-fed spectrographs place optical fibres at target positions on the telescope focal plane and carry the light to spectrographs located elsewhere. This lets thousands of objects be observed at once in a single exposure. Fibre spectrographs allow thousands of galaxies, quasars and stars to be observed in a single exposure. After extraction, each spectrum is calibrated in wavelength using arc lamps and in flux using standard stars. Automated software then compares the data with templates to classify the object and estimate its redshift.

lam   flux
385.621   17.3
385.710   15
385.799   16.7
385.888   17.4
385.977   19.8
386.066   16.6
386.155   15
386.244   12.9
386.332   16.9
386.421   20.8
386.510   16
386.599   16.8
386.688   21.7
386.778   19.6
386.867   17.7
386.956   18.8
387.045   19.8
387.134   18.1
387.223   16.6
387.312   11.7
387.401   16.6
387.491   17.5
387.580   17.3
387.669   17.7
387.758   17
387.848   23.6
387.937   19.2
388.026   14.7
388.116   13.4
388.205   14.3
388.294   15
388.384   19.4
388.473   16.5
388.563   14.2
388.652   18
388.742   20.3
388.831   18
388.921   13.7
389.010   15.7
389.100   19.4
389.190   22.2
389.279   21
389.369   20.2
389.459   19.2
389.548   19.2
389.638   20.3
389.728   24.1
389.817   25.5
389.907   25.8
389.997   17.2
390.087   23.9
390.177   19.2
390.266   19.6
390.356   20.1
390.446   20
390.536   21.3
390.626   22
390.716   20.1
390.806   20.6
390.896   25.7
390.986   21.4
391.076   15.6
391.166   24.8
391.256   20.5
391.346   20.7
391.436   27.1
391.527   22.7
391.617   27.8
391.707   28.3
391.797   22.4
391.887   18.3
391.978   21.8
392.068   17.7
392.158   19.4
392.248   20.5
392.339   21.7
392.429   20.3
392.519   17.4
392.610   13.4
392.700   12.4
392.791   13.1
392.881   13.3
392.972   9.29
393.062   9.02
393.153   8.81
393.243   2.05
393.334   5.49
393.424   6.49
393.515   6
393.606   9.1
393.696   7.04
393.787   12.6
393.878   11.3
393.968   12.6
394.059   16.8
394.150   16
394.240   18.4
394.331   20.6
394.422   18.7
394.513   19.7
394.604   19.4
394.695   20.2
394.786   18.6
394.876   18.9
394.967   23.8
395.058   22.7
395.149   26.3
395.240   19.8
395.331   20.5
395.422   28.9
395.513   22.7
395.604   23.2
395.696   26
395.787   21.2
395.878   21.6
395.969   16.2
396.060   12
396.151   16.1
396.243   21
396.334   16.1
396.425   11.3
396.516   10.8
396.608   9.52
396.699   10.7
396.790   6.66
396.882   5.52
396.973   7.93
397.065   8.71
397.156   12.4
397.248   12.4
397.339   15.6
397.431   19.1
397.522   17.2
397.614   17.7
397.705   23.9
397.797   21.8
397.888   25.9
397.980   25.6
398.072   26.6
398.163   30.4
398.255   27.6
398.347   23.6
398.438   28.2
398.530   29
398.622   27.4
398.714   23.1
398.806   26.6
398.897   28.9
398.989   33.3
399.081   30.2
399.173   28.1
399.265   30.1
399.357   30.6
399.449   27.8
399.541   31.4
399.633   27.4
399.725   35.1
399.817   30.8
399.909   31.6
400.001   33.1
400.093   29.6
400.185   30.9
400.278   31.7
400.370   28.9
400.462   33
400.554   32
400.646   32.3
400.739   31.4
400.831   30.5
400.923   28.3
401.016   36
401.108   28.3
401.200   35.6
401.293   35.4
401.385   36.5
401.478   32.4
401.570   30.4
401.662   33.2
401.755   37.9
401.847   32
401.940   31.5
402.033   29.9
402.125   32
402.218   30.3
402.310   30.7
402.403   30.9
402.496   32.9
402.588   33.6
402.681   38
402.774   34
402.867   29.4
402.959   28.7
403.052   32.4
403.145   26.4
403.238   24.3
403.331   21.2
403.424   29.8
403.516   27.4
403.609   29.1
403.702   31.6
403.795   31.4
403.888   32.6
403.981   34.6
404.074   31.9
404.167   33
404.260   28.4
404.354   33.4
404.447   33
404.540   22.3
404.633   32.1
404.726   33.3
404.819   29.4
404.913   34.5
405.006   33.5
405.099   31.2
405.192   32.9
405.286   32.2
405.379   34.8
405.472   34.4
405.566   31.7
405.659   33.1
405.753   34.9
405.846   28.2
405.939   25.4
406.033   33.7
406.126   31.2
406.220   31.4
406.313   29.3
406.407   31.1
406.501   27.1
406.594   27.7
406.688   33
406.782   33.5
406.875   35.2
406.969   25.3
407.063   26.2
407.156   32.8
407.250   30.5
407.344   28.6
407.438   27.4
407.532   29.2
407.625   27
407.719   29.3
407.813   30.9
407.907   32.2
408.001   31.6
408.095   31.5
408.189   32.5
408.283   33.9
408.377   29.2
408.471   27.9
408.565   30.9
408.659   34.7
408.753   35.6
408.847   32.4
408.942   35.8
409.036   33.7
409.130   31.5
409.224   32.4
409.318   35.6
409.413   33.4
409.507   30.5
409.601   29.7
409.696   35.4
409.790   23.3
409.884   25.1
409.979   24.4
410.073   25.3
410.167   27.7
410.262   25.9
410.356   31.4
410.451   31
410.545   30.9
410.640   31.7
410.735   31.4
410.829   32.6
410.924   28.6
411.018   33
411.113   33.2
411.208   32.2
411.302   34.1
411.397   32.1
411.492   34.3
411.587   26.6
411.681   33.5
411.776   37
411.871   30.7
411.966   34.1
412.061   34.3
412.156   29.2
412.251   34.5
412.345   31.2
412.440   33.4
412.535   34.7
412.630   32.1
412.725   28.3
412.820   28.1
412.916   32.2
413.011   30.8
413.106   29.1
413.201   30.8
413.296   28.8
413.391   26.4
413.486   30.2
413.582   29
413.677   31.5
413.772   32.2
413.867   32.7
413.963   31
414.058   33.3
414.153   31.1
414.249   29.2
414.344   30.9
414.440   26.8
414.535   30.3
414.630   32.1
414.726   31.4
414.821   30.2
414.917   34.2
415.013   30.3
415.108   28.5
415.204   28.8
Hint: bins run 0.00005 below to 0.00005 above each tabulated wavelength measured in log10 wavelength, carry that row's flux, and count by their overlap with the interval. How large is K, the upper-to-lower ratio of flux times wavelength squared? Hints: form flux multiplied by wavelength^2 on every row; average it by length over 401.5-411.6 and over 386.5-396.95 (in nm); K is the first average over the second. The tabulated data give 1.9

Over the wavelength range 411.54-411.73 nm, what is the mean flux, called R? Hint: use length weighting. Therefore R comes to 30.2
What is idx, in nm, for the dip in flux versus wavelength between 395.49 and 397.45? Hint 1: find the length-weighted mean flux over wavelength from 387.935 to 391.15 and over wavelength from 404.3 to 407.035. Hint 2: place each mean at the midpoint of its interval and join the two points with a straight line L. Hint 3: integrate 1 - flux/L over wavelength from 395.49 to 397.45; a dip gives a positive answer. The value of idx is 0.78 nm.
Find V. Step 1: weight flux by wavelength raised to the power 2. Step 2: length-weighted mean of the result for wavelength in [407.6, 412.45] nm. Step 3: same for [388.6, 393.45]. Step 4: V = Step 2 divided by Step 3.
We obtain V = 1.83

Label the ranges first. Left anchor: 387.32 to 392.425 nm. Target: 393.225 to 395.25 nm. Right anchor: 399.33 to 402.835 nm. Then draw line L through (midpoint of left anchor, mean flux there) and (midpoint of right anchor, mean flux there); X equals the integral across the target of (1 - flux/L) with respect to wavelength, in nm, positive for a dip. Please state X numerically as 0.77 nm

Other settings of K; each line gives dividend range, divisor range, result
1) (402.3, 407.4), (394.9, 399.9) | 1.46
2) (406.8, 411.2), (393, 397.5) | 2.15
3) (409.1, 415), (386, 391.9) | 1.79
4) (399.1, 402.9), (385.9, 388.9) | 1.97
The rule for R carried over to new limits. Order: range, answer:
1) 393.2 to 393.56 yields 5.02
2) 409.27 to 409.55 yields 33.2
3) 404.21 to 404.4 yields 30.8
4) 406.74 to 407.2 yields 30.6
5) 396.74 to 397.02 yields 6.76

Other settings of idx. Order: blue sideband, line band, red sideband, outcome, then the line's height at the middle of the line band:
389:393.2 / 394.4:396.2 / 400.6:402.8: 0.29 nm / 24.9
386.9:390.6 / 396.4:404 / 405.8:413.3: -0.46 nm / 25.4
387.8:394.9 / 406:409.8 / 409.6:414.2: -0.38 nm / 28.3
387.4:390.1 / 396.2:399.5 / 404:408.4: 0.57 nm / 25.1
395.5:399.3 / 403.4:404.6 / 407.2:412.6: -0.21 nm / 26.1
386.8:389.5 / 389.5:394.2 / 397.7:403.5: 0.74 nm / 21.3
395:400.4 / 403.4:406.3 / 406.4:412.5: -0.39 nm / 27.8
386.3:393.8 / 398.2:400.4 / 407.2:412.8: -0.49 nm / 24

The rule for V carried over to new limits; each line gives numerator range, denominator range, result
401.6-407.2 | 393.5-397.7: 1.98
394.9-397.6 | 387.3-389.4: 1.00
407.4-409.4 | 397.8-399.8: 1.17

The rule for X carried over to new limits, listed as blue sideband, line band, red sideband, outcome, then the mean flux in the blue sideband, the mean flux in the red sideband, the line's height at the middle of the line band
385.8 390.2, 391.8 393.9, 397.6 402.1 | 0.89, 18.3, 30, 23.1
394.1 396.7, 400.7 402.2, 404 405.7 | -0.28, 19.1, 32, 27.4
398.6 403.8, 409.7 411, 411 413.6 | 0.11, 30.8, 31.6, 31.4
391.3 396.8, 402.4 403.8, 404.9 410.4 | -0.20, 17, 30.8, 26.2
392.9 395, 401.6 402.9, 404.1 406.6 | -0.30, 13.5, 31.3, 26.4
